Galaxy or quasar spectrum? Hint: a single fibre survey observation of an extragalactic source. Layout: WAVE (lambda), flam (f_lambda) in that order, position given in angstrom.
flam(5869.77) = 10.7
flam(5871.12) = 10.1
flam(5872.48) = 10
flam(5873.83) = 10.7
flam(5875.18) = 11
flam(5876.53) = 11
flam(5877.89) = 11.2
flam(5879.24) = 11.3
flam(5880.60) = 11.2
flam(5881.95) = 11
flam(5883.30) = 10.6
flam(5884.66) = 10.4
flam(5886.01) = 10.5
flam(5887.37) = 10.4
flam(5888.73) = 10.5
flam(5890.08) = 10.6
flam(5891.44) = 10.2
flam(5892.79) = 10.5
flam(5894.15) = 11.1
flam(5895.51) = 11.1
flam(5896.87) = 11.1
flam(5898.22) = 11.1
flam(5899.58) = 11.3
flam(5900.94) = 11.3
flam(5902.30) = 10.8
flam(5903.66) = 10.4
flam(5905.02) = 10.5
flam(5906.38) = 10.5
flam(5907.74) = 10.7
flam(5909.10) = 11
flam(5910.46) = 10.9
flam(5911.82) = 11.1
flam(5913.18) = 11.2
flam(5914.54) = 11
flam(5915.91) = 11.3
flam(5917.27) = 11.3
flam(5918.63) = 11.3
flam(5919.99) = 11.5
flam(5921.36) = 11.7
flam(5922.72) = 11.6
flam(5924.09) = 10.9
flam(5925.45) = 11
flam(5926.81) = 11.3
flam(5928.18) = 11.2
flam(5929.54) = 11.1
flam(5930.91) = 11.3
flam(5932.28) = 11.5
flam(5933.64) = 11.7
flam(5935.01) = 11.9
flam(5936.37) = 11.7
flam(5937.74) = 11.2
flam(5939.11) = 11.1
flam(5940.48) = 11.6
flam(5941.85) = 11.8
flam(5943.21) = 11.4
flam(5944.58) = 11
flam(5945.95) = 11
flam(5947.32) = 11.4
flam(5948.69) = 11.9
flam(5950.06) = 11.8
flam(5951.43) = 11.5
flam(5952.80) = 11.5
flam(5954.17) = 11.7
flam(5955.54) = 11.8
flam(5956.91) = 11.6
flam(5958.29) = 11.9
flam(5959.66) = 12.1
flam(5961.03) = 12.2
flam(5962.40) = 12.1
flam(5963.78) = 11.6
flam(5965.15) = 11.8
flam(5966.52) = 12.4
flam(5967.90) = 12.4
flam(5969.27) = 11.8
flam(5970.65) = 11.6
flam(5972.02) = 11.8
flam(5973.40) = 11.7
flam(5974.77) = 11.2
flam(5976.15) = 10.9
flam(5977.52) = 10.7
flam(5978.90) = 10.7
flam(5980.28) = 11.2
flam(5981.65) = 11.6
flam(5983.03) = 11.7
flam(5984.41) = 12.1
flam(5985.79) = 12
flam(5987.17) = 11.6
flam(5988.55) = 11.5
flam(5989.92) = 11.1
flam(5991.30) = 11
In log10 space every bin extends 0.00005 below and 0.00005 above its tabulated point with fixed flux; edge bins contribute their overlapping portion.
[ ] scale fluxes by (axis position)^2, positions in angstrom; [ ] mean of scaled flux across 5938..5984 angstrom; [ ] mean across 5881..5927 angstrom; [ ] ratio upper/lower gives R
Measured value 1.08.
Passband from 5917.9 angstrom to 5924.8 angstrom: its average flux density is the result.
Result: 11.4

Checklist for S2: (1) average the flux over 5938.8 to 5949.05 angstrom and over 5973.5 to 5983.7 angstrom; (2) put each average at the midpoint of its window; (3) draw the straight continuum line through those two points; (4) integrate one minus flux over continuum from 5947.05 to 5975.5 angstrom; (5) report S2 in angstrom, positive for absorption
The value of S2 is -1.30 angstrom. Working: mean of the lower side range 11.4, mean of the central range 11.8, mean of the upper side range 11.2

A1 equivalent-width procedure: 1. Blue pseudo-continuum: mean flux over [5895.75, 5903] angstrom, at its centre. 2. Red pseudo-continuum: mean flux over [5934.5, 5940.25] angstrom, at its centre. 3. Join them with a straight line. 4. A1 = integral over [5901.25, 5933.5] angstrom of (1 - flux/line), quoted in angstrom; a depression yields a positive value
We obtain 0.52 angstrom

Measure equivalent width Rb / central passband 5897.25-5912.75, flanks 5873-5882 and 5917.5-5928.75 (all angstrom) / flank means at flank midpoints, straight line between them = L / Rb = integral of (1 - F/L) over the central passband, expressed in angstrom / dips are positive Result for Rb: 0.45 angstrom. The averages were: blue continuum 11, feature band 10.9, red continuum 11.3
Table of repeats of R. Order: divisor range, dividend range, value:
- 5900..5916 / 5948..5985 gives 1.09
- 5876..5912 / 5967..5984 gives 1.09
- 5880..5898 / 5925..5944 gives 1.08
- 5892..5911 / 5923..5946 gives 1.06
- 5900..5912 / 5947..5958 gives 1.10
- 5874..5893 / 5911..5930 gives 1.06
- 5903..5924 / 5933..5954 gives 1.05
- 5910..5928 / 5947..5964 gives 1.06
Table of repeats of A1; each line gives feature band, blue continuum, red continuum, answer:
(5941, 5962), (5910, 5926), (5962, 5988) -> -0.3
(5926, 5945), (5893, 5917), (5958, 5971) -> 0.1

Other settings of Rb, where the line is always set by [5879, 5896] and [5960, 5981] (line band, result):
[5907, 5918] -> -0.1 angstrom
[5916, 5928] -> -0.3 angstrom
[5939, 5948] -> 0.0 angstrom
